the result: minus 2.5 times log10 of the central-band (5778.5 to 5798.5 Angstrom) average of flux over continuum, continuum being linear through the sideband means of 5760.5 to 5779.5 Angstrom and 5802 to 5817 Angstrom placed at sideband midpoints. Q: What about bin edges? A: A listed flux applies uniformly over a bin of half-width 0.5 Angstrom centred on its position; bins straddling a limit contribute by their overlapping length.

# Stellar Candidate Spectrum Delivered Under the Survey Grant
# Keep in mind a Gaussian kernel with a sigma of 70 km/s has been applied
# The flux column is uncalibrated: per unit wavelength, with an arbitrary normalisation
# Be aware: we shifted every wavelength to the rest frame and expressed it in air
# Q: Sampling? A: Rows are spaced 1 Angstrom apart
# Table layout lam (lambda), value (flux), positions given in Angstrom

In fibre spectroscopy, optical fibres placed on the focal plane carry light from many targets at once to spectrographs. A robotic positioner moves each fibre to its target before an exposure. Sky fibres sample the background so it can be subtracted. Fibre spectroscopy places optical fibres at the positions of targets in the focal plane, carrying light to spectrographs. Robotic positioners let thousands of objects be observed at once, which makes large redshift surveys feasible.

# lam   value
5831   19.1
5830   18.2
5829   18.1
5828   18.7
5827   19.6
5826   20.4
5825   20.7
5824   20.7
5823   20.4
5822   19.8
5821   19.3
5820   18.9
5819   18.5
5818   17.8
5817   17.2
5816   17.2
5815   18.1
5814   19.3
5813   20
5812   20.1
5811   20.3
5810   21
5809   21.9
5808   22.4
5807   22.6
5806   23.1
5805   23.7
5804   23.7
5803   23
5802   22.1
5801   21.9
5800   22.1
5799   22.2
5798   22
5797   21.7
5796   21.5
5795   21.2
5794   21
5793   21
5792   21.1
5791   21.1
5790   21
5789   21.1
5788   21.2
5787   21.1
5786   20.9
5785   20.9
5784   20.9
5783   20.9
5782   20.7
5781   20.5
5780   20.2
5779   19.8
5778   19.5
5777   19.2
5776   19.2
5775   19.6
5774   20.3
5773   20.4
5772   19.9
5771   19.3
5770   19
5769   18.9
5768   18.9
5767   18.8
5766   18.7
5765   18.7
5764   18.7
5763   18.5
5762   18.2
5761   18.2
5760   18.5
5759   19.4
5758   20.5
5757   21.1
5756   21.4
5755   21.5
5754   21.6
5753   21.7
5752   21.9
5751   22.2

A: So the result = -0.05 mag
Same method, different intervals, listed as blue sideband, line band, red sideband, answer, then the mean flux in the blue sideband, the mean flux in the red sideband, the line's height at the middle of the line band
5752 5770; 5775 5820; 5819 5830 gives -0.064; 19.7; 19.5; 19.6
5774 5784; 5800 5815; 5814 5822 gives -0.156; 20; 18.3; 18.8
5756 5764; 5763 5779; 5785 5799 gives 0.039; 19.3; 21.2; 20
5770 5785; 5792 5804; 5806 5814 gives -0.055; 20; 21.2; 20.8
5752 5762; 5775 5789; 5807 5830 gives -0.017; 20.4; 19.6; 20.1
